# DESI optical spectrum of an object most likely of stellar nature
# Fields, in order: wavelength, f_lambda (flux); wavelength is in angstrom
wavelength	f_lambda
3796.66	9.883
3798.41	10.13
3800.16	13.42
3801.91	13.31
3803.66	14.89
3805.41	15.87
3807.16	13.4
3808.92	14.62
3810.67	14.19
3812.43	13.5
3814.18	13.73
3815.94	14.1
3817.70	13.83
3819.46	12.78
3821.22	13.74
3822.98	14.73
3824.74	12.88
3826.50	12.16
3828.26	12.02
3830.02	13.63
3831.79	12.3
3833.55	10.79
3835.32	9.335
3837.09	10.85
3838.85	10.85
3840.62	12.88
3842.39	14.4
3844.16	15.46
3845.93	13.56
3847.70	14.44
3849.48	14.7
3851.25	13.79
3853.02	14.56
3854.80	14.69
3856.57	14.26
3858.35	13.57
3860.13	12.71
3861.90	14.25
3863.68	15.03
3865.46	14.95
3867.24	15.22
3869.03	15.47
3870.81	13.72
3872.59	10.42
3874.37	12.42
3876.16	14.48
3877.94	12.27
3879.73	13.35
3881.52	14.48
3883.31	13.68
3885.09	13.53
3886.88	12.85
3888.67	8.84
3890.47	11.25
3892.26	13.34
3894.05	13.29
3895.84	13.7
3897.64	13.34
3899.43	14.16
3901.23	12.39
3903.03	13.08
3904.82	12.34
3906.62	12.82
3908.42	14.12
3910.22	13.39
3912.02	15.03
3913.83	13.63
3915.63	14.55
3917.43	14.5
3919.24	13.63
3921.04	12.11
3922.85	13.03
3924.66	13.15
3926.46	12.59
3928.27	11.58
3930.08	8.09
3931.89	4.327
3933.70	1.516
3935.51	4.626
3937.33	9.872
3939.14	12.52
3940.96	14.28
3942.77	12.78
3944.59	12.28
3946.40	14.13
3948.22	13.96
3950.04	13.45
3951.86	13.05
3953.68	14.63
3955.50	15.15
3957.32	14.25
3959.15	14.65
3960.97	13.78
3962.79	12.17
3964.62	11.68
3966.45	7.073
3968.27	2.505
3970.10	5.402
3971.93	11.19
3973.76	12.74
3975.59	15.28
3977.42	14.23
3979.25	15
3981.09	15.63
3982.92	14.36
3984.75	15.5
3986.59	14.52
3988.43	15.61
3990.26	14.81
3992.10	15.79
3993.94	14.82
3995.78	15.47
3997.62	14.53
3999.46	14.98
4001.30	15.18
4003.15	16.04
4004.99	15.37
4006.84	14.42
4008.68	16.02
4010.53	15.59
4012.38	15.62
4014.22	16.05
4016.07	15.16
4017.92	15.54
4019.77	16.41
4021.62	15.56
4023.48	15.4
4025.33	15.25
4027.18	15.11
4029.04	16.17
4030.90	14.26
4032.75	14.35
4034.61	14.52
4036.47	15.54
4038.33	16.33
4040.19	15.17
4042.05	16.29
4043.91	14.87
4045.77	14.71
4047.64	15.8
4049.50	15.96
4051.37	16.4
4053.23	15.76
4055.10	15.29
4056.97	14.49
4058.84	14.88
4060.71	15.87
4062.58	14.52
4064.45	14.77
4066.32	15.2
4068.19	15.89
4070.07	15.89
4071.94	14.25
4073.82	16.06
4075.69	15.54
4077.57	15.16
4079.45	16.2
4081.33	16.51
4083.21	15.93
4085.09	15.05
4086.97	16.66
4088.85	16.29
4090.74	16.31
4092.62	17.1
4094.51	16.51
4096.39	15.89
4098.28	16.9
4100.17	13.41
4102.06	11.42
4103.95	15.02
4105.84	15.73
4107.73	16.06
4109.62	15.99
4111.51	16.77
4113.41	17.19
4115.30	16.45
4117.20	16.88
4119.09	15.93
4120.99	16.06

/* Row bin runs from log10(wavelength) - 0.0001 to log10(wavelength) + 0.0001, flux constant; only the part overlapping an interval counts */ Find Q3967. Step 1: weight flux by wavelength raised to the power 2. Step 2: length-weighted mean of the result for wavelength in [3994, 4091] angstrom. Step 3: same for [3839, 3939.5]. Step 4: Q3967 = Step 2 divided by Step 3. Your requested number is 1.31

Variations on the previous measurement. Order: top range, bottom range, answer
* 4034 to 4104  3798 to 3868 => 1.29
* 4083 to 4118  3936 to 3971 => 1.44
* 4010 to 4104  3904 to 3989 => 1.33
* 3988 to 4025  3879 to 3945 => 1.34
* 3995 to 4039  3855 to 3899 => 1.23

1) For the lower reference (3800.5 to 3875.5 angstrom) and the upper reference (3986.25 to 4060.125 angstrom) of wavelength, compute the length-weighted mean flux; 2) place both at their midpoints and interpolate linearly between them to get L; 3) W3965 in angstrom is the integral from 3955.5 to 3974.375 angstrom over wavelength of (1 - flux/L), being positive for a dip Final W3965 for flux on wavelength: 5.2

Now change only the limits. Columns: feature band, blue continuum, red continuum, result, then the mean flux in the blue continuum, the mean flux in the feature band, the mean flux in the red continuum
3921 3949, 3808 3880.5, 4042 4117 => 7.18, 13.4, 10.6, 15.6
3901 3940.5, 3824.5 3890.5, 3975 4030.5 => 7.22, 13.2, 11.5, 15.3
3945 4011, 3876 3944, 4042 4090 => -0.17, 12.1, 13.7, 15.5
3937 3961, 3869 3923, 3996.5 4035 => 0.96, 13.2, 13.6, 15.3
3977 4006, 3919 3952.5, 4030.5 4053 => -3.93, 11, 15.1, 15.4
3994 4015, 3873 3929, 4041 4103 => -1.15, 13.1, 15.4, 15.5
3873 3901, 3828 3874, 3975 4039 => 1.79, 13.4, 12.9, 15.3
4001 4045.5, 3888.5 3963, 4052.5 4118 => -3.21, 12.4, 15.4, 15.6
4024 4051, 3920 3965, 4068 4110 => -2.01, 11.8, 15.3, 15.6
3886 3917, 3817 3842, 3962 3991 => -1.83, 12.4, 13.1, 12.3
